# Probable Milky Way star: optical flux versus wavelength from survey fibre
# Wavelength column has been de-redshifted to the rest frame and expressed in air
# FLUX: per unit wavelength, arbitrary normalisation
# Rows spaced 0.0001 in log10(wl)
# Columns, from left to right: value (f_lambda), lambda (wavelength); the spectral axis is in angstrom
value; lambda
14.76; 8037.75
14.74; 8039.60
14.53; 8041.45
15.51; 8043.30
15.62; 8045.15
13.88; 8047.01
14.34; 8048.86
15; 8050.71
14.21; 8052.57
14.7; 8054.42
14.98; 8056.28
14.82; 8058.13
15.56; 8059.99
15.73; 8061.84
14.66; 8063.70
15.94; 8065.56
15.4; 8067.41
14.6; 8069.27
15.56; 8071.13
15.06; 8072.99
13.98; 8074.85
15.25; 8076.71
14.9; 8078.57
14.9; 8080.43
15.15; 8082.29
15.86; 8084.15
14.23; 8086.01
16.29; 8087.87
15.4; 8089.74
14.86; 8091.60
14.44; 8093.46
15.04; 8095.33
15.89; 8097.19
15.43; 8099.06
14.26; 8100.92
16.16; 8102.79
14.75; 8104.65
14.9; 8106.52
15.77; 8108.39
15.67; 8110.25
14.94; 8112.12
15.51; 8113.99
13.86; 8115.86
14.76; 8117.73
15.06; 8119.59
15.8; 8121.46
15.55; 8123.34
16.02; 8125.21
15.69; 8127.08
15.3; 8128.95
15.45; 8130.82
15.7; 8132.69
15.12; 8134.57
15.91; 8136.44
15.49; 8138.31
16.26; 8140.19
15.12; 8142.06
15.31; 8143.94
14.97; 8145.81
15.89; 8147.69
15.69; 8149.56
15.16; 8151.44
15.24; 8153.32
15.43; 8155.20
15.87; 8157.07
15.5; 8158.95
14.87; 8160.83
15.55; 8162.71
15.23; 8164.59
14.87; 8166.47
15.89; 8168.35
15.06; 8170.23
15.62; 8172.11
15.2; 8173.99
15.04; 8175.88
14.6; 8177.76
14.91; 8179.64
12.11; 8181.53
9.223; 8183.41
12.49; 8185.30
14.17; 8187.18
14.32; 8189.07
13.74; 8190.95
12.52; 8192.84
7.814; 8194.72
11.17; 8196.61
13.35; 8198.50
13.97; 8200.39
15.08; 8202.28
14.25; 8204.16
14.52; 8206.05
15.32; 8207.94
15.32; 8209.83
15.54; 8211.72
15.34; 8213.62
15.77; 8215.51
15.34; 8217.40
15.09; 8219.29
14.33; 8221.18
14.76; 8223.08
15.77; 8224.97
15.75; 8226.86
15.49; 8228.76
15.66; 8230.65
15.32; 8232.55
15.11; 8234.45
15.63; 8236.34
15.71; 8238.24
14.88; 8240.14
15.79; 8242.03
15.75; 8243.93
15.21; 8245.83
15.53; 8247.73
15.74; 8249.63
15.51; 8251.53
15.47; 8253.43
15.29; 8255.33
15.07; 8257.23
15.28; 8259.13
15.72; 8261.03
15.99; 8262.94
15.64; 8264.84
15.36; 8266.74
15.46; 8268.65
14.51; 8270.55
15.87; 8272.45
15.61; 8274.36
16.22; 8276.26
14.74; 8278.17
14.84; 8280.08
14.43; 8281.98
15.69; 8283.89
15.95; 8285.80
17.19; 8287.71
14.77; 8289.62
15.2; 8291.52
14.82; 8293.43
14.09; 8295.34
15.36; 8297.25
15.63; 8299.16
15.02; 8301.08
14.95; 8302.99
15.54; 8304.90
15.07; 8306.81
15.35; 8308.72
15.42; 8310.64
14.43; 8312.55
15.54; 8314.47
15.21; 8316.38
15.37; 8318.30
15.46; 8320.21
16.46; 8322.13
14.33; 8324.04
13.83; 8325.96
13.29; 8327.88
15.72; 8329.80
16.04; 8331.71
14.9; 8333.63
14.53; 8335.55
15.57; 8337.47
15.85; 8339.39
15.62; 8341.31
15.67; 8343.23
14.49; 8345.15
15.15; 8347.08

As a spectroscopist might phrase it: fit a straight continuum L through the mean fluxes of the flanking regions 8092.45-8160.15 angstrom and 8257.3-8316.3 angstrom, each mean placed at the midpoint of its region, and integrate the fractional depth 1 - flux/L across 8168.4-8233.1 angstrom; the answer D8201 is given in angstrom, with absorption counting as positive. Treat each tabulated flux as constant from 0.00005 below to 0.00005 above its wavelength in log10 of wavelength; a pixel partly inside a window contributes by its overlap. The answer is 4.6 angstrom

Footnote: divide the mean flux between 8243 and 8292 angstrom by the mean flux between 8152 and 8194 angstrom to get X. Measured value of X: 1.07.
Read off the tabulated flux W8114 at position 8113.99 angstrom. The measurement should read 15.51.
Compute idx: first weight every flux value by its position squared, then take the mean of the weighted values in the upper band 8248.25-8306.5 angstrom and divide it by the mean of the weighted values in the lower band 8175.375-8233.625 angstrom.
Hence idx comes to 1.1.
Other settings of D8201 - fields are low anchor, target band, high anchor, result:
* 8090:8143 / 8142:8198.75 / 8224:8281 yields 4.14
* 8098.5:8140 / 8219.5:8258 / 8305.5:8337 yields -0.51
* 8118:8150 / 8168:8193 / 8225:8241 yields 2.55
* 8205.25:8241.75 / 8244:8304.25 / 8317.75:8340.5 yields -0.59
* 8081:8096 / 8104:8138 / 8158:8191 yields -1.08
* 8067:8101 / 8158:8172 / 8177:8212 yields -1.51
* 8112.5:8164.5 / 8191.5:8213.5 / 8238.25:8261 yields 2.59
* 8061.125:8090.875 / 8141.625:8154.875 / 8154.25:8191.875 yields -0.62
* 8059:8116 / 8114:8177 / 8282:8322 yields -0.69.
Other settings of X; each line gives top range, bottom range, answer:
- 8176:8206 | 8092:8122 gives 0.86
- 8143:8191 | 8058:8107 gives 0.97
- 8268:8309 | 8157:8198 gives 1.10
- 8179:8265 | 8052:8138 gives 0.96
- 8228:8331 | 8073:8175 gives 1.00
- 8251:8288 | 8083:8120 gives 1.02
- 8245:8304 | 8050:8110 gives 1.02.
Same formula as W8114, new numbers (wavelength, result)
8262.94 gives 15.99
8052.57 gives 14.21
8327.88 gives 13.29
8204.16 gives 14.25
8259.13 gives 15.28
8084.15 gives 15.86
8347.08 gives 15.15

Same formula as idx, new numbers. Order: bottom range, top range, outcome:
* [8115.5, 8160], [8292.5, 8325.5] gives 1.02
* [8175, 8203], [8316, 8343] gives 1.21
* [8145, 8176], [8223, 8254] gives 1.03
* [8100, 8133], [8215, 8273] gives 1.04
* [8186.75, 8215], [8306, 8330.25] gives 1.12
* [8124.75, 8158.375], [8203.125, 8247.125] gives 1.01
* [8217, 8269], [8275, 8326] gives 1.00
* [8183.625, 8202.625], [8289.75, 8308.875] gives 1.22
